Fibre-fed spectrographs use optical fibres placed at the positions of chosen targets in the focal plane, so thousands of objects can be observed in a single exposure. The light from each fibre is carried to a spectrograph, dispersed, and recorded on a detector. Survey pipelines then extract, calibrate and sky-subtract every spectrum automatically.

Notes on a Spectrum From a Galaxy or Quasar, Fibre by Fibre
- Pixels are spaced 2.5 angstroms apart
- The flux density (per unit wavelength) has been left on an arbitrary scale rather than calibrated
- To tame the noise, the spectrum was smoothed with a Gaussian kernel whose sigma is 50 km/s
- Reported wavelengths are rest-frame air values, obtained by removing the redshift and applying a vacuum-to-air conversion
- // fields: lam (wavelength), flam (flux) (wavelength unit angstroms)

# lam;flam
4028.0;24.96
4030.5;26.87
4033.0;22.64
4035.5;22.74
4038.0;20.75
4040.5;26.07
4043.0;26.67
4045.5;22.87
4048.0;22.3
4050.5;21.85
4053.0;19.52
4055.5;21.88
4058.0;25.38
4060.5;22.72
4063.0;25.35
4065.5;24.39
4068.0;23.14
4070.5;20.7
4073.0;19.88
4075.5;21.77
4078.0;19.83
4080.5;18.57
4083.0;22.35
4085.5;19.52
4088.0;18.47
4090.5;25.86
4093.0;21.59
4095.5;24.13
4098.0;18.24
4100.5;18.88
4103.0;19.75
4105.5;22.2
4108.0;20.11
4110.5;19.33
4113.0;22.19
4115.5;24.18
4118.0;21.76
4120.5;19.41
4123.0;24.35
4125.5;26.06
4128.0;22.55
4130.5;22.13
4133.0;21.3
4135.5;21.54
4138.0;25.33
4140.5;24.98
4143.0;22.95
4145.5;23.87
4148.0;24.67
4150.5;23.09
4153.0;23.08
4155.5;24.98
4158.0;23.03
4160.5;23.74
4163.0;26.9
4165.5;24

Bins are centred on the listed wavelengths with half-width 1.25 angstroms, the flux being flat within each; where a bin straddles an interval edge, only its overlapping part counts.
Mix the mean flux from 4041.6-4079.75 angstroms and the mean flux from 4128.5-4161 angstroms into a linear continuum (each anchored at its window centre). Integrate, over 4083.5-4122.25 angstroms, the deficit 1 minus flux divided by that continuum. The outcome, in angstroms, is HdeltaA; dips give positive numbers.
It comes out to 3.1 angstroms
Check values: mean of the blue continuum 22.5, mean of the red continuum 23.4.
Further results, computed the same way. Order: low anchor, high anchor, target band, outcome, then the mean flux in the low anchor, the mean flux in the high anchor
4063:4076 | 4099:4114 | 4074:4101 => 0.6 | 22.3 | 20.3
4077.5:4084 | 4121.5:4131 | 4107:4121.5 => 1.0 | 20.2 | 23.8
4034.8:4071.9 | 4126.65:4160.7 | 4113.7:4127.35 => 0.1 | 23.1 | 23.4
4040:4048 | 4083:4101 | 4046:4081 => 1.8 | 24.7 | 21.1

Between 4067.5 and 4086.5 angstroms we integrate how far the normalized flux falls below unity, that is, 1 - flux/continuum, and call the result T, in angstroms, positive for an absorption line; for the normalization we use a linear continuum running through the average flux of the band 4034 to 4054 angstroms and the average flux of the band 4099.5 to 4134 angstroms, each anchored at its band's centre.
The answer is 1.5 angstroms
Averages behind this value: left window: 22.9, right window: 21.8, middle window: 20.6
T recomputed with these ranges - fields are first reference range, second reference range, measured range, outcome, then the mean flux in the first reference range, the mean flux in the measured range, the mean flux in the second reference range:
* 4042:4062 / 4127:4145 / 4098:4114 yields 1.9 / 22.9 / 20.2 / 23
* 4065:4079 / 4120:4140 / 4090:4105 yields 0.6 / 21.5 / 21.2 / 23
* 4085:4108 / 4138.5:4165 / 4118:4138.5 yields 0.1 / 21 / 22.7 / 24.2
